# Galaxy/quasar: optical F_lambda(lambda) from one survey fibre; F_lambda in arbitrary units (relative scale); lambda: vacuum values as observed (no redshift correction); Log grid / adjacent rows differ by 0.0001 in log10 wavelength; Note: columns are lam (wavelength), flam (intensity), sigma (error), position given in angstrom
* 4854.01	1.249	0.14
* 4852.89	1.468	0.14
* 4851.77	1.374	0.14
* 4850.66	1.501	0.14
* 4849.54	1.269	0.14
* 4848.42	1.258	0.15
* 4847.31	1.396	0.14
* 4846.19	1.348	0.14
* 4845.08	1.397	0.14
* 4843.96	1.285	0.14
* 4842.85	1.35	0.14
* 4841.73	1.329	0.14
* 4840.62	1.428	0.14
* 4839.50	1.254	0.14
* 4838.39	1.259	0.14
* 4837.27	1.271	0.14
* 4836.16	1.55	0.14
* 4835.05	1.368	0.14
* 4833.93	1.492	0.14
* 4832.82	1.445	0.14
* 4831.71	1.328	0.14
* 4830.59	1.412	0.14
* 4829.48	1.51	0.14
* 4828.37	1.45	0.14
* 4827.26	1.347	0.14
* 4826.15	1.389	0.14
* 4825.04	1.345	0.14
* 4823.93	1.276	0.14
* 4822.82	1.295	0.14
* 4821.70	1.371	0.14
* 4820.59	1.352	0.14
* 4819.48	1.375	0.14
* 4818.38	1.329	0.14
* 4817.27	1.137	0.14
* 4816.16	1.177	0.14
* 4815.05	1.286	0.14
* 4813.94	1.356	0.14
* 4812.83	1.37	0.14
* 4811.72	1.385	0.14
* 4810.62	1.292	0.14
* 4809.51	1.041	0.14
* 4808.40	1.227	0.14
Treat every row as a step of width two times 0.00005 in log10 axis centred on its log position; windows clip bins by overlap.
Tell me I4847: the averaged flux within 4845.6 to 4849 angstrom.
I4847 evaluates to 1.34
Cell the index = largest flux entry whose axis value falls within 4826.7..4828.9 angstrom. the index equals 1.45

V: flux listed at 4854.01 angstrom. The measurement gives 1.249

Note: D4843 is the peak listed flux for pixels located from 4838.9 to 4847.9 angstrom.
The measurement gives 1.428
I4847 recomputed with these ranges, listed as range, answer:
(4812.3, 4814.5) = 1.36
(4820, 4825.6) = 1.33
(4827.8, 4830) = 1.48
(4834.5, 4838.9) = 1.36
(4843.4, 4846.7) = 1.35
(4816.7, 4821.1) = 1.3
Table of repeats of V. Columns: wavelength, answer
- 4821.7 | 1.371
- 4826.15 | 1.389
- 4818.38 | 1.329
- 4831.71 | 1.328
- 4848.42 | 1.258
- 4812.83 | 1.37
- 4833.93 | 1.492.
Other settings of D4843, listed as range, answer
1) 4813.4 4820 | 1.375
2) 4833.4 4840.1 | 1.55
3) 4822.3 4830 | 1.51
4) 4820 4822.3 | 1.371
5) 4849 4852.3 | 1.501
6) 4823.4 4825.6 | 1.345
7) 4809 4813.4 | 1.385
